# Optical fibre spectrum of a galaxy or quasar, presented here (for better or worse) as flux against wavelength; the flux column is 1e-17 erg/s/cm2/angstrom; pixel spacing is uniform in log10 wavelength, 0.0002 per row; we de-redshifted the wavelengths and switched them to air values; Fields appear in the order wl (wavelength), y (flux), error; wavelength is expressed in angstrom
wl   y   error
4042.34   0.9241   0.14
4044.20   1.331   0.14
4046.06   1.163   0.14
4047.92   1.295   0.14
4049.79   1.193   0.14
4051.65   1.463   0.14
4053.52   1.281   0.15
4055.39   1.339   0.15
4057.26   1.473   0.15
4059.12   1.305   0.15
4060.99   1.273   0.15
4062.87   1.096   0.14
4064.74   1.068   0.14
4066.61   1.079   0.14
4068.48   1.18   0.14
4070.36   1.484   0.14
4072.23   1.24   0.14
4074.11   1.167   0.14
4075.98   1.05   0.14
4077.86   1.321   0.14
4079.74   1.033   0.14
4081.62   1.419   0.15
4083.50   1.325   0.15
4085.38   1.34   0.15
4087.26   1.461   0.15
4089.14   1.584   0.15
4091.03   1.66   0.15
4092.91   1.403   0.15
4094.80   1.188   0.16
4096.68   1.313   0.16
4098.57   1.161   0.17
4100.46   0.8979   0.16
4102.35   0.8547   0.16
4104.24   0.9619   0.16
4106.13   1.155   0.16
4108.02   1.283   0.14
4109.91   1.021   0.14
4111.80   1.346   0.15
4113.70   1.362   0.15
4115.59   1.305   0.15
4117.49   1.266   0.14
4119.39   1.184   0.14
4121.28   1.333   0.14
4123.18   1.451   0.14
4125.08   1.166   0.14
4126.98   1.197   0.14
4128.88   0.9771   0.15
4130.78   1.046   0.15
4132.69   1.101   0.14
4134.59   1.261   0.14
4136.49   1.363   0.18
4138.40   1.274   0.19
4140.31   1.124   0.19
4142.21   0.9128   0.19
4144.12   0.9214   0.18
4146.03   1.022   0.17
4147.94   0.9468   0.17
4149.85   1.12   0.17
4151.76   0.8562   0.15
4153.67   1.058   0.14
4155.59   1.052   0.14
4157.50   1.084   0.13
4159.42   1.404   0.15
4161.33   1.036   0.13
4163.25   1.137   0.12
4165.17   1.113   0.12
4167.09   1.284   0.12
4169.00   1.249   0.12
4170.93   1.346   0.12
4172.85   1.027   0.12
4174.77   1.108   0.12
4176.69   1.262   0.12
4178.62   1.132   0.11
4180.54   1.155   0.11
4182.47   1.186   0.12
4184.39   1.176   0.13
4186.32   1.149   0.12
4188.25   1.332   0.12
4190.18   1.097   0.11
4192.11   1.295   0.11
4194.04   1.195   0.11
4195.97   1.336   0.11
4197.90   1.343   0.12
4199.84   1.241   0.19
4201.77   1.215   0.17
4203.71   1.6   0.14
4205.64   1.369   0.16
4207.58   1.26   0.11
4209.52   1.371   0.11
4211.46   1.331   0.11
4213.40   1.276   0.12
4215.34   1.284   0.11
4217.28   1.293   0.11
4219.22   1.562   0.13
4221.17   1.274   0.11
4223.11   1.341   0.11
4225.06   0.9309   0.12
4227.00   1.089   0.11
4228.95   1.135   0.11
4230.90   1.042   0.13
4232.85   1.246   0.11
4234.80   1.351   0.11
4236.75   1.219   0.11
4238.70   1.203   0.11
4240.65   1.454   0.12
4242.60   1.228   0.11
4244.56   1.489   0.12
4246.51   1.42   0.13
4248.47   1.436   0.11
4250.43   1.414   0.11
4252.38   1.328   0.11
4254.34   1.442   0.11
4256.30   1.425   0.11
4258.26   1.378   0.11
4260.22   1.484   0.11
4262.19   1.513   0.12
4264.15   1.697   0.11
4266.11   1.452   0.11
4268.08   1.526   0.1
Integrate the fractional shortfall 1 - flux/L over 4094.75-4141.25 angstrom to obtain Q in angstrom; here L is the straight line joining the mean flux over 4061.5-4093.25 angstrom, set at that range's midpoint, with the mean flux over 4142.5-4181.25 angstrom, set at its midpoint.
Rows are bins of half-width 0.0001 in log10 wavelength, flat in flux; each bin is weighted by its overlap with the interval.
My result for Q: 0.7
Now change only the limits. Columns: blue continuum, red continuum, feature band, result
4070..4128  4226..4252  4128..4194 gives 6.9 angstrom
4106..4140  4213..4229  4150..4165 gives 1.7 angstrom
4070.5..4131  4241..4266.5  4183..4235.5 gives 4.5 angstrom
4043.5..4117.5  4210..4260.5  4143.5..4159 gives 3.1 angstrom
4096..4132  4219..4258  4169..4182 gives 0.6 angstrom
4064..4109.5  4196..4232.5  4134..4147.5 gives 1.5 angstrom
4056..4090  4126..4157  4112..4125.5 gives -1.9 angstrom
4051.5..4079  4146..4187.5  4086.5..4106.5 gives -0.4 angstrom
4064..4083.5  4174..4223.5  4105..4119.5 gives -0.1 angstrom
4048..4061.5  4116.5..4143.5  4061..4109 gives 1.6 angstrom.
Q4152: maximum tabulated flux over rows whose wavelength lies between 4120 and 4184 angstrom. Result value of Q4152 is 1.451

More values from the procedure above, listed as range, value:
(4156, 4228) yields 1.6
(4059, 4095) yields 1.66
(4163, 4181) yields 1.346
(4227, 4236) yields 1.351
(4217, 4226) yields 1.562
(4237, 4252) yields 1.489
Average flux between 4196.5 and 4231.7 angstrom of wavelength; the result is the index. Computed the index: 1.28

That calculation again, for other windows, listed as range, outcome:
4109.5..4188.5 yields 1.16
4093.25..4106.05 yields 1.08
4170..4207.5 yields 1.24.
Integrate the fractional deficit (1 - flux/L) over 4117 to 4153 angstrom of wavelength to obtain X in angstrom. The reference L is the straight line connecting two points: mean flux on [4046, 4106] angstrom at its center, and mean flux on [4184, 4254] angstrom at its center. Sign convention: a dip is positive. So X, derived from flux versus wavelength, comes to 3.9 angstrom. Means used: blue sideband 1.25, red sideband 1.29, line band 1.13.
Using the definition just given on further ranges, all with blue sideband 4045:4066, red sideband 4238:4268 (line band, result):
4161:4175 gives 1.94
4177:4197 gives 2.43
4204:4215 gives 0.45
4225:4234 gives 1.92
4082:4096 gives -1.38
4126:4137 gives 1.49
